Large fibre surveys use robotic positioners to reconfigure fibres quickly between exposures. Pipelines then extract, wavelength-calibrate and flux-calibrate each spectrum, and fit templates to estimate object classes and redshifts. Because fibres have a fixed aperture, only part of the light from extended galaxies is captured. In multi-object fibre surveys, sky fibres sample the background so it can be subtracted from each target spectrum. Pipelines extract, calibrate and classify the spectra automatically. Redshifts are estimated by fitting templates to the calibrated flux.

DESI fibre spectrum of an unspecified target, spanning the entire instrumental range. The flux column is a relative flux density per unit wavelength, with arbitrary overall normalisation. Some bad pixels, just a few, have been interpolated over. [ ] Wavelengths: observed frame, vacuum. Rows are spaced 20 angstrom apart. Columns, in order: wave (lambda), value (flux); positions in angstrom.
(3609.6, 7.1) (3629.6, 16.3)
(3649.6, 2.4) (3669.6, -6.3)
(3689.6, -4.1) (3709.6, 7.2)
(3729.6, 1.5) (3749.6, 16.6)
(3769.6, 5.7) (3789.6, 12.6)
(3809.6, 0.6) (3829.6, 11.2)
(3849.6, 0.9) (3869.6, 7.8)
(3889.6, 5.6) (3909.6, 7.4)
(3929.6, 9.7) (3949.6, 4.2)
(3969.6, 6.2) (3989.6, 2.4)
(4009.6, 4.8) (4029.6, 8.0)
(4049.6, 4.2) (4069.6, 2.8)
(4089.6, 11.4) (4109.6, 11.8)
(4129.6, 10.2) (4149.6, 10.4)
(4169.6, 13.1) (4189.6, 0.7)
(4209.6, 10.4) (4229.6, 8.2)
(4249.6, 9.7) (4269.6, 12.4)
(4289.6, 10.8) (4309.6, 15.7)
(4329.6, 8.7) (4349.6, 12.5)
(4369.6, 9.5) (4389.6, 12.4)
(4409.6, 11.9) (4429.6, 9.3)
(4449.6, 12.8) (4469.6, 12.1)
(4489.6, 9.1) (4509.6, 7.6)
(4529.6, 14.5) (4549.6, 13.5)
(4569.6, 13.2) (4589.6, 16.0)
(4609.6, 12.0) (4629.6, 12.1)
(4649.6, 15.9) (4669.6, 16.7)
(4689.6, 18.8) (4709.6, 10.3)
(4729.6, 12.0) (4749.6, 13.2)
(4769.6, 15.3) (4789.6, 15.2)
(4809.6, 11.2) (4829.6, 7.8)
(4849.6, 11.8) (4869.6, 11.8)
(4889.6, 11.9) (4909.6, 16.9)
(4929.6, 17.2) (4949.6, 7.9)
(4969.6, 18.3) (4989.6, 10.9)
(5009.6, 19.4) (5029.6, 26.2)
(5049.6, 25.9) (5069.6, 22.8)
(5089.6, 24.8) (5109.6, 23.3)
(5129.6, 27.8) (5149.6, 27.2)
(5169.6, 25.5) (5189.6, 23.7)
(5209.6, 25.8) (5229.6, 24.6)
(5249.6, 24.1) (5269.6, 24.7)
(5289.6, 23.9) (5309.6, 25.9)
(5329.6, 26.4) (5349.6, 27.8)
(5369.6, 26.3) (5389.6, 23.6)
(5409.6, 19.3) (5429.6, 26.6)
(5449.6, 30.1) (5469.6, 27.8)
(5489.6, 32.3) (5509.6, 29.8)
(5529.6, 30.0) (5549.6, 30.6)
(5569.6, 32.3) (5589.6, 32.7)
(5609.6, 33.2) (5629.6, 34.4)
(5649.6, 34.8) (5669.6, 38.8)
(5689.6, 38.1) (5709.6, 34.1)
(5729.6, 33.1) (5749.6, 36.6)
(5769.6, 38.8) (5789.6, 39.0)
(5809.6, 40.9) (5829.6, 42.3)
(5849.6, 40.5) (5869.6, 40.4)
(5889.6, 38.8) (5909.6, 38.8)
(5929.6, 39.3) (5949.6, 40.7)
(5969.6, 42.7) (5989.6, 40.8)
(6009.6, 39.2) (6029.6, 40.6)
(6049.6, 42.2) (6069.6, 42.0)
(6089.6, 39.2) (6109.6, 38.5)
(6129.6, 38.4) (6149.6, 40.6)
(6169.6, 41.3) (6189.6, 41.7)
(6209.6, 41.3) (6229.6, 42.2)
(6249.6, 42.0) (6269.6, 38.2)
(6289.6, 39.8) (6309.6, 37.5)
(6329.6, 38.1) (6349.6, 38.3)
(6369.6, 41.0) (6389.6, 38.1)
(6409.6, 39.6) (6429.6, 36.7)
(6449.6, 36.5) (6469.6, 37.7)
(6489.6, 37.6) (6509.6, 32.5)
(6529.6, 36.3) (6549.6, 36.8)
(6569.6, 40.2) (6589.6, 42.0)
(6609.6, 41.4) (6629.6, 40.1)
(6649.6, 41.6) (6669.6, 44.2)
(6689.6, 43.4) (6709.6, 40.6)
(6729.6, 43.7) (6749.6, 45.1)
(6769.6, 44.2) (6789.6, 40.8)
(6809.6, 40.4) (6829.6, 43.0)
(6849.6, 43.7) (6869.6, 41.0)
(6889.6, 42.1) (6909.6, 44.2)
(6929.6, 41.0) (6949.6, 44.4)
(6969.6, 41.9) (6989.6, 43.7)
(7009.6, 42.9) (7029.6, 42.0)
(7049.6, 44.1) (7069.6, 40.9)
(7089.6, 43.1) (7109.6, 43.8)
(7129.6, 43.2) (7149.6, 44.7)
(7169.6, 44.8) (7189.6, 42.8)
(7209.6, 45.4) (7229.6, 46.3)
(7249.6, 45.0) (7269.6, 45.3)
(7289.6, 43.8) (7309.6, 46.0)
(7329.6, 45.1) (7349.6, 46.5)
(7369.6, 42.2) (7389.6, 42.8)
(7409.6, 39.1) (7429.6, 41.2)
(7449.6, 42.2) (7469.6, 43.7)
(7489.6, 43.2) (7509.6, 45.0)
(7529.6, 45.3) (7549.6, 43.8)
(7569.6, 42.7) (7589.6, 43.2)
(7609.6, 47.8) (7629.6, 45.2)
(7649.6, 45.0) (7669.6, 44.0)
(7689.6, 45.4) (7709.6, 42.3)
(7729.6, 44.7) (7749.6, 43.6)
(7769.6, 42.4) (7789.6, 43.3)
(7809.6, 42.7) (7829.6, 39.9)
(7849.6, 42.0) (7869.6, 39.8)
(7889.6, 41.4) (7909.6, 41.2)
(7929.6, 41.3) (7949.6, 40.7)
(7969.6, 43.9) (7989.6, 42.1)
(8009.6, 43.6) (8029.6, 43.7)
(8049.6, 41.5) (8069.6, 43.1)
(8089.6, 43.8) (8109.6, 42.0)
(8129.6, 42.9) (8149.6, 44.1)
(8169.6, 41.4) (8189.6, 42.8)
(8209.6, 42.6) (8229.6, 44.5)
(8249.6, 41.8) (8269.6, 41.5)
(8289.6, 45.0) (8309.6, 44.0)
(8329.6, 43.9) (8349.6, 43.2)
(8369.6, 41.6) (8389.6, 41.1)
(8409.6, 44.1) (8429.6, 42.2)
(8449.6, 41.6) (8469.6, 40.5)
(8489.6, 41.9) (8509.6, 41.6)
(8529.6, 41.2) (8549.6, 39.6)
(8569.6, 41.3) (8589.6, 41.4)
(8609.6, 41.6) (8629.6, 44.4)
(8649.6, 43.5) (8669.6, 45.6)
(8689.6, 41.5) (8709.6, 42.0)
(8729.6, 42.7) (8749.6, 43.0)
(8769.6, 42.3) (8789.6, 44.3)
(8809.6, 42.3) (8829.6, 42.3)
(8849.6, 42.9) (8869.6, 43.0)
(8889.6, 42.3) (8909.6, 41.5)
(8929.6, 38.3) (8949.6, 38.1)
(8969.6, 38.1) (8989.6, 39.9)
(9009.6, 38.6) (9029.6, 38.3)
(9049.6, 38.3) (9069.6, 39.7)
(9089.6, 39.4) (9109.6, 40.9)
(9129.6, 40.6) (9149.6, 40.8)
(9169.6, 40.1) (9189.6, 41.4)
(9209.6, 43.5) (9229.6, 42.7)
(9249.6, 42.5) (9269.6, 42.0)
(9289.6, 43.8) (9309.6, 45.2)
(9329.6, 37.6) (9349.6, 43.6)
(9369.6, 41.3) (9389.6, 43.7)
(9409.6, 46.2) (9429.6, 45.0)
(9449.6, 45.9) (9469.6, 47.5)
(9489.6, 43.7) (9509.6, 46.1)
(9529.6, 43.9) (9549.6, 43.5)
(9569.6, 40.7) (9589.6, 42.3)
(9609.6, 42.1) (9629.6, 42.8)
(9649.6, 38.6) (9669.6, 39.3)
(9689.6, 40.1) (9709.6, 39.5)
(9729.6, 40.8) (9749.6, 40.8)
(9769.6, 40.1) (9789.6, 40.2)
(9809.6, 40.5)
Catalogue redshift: 0.258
